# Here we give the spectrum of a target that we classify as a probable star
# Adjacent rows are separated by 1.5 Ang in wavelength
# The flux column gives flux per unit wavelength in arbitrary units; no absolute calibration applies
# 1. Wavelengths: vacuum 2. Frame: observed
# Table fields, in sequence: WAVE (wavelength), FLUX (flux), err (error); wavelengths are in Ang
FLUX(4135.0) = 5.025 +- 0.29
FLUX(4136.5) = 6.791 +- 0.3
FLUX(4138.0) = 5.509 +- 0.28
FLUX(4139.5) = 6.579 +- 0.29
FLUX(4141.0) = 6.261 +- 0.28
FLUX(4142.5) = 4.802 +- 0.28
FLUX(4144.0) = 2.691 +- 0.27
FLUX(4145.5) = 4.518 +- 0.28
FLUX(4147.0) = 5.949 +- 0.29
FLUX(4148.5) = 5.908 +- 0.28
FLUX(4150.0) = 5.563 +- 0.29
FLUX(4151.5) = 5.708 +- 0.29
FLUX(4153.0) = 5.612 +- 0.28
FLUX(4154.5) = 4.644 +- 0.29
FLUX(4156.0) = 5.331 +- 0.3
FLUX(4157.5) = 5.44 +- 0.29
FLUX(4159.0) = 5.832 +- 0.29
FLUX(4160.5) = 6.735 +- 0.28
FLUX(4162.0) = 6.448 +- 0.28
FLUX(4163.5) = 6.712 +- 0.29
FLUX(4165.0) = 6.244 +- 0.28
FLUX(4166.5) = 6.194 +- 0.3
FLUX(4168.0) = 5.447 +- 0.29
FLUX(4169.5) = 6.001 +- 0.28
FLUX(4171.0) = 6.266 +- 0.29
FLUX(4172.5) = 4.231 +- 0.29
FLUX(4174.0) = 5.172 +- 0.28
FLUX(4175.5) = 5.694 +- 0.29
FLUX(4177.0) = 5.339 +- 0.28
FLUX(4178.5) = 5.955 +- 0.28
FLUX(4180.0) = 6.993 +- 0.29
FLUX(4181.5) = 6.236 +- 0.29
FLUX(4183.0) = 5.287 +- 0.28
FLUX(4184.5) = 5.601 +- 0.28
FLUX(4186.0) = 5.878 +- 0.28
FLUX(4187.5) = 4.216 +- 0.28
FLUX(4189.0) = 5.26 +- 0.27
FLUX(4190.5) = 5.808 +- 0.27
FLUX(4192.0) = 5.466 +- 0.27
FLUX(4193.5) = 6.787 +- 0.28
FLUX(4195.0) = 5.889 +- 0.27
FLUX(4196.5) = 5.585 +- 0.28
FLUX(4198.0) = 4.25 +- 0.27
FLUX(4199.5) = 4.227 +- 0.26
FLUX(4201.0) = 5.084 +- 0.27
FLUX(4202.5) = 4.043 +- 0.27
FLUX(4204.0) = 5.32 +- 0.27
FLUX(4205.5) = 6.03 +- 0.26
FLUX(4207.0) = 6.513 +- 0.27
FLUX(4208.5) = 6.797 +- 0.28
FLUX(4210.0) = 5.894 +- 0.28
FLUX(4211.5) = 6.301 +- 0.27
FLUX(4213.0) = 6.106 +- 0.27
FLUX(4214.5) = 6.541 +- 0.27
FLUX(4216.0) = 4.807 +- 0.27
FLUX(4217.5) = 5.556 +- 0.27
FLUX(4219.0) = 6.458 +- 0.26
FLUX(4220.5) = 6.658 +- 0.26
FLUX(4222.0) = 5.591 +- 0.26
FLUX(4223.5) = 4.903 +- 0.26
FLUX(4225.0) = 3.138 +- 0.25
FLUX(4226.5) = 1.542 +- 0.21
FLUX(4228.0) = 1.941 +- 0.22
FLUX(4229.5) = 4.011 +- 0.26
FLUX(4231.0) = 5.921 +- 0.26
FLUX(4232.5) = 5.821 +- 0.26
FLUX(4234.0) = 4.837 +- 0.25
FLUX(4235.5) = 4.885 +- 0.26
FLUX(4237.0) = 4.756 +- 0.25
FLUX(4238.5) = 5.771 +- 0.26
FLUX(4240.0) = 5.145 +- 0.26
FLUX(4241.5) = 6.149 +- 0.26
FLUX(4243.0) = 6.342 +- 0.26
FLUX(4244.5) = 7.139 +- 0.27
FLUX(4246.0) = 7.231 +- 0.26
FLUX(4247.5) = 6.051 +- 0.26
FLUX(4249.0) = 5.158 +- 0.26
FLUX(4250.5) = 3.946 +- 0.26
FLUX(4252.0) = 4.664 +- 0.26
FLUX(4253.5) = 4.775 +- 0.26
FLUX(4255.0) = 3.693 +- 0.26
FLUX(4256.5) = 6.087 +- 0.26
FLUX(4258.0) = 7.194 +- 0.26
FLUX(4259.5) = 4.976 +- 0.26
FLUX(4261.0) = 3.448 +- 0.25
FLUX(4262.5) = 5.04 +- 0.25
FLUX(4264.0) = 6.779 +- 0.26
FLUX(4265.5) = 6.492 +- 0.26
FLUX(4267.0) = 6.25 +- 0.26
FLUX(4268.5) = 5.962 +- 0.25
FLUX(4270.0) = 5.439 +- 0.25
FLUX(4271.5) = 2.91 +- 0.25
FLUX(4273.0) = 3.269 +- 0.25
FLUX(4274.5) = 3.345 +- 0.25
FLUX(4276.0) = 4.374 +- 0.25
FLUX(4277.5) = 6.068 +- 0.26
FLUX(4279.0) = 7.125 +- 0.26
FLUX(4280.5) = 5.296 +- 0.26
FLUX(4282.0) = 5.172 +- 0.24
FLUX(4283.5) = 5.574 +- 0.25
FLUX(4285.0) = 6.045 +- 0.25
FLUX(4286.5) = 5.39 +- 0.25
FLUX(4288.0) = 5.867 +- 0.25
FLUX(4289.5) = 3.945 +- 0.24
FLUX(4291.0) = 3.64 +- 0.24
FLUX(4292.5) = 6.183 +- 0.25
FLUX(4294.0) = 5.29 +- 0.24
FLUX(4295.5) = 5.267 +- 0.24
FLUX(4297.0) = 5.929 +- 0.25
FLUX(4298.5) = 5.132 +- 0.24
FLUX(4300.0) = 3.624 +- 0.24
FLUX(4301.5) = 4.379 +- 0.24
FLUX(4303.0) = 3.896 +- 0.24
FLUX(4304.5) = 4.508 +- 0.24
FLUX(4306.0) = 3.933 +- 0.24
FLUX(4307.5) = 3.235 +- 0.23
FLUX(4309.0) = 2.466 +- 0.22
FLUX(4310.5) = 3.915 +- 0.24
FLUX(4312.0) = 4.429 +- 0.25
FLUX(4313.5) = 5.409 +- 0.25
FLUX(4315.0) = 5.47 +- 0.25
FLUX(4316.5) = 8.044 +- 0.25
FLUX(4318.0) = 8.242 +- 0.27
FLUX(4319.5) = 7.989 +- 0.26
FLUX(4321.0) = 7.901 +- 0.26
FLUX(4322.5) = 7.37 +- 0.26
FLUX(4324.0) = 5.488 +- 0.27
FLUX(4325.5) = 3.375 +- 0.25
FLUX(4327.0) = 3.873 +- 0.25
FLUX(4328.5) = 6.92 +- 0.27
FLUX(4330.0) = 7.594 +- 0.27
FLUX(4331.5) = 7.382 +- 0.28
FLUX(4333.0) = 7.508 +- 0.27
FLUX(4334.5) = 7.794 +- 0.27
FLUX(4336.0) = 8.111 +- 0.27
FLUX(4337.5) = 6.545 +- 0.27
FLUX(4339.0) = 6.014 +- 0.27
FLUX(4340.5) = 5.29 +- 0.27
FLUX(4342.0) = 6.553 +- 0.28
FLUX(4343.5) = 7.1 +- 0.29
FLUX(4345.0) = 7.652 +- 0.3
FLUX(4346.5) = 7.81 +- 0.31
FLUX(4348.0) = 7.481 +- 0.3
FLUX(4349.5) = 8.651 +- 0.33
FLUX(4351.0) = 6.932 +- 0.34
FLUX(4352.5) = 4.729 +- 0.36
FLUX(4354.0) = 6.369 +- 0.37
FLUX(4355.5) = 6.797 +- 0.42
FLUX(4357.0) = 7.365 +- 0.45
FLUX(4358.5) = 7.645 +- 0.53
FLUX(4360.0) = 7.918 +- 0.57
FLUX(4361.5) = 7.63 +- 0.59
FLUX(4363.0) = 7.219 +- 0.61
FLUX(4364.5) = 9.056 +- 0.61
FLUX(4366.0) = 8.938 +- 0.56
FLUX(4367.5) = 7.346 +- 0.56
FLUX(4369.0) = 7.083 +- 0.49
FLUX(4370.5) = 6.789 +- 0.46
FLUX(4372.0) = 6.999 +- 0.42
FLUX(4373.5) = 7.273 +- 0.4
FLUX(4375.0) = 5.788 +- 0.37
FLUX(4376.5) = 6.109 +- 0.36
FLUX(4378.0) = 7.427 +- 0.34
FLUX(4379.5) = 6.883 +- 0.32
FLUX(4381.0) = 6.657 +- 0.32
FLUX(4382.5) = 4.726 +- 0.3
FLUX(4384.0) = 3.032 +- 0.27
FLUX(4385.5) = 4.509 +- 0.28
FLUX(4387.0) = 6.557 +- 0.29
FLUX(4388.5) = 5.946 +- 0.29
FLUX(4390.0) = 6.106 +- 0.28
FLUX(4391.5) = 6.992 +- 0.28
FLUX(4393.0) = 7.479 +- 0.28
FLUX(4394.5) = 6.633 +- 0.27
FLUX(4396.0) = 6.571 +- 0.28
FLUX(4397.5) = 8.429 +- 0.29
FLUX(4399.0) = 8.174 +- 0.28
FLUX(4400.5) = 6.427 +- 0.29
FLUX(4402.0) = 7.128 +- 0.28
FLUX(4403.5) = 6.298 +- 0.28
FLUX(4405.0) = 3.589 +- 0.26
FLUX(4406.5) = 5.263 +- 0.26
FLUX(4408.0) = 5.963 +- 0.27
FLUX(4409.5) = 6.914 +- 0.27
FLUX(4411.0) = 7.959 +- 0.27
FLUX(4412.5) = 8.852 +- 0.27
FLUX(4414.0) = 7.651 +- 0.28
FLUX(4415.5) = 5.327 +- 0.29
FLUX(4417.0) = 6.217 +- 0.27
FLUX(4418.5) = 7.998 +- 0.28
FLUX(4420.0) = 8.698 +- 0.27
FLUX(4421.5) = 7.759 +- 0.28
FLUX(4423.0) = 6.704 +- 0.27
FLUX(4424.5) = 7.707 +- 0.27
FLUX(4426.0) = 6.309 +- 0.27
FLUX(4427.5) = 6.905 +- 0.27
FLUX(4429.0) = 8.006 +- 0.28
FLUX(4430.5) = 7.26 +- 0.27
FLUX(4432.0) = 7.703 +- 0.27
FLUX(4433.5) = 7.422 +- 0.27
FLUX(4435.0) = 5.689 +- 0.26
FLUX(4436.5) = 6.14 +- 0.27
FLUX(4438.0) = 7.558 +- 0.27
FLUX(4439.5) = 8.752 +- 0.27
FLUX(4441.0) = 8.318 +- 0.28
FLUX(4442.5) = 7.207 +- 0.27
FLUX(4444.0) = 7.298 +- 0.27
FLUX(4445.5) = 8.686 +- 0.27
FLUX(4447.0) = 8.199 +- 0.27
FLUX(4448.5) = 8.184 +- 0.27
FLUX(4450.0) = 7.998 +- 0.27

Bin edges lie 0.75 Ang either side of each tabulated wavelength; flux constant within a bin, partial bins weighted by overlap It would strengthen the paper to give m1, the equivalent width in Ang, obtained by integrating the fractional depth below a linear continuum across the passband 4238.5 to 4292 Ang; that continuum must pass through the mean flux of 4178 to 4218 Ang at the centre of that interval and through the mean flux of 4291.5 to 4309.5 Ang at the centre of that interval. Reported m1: -4.7 Ang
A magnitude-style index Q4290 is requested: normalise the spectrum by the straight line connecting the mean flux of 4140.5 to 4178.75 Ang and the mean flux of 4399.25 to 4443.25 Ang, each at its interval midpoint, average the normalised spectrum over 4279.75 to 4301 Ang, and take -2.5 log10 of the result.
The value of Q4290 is 0.22 mag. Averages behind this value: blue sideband 5.56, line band 5.16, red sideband 7.04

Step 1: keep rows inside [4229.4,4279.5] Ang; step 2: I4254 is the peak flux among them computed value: 7.231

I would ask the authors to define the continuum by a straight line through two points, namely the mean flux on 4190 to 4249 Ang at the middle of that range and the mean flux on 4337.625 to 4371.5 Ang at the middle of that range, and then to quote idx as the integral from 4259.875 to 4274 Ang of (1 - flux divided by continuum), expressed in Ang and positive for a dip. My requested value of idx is 2.3 Ang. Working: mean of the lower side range 5.41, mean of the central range 5.03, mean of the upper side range 7.18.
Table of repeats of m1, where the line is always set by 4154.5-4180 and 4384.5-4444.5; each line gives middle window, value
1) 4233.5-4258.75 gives 2.7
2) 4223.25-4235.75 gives 4.2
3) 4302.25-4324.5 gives 3.4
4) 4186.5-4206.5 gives 2.3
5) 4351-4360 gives -0.1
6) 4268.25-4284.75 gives 3.5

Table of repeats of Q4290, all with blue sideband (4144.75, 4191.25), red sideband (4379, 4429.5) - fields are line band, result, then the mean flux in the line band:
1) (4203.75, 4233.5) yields 0.12 mag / 5.29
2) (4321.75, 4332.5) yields 0.05 mag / 6.04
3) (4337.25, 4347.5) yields -0.06 mag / 6.74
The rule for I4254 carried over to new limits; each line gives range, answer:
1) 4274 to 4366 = 9.056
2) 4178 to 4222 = 6.993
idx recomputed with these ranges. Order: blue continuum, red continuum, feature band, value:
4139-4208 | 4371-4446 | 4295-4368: 1.17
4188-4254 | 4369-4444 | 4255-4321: 7.48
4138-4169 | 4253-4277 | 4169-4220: -2.23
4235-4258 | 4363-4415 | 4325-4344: -0.77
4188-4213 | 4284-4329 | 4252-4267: -0.03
